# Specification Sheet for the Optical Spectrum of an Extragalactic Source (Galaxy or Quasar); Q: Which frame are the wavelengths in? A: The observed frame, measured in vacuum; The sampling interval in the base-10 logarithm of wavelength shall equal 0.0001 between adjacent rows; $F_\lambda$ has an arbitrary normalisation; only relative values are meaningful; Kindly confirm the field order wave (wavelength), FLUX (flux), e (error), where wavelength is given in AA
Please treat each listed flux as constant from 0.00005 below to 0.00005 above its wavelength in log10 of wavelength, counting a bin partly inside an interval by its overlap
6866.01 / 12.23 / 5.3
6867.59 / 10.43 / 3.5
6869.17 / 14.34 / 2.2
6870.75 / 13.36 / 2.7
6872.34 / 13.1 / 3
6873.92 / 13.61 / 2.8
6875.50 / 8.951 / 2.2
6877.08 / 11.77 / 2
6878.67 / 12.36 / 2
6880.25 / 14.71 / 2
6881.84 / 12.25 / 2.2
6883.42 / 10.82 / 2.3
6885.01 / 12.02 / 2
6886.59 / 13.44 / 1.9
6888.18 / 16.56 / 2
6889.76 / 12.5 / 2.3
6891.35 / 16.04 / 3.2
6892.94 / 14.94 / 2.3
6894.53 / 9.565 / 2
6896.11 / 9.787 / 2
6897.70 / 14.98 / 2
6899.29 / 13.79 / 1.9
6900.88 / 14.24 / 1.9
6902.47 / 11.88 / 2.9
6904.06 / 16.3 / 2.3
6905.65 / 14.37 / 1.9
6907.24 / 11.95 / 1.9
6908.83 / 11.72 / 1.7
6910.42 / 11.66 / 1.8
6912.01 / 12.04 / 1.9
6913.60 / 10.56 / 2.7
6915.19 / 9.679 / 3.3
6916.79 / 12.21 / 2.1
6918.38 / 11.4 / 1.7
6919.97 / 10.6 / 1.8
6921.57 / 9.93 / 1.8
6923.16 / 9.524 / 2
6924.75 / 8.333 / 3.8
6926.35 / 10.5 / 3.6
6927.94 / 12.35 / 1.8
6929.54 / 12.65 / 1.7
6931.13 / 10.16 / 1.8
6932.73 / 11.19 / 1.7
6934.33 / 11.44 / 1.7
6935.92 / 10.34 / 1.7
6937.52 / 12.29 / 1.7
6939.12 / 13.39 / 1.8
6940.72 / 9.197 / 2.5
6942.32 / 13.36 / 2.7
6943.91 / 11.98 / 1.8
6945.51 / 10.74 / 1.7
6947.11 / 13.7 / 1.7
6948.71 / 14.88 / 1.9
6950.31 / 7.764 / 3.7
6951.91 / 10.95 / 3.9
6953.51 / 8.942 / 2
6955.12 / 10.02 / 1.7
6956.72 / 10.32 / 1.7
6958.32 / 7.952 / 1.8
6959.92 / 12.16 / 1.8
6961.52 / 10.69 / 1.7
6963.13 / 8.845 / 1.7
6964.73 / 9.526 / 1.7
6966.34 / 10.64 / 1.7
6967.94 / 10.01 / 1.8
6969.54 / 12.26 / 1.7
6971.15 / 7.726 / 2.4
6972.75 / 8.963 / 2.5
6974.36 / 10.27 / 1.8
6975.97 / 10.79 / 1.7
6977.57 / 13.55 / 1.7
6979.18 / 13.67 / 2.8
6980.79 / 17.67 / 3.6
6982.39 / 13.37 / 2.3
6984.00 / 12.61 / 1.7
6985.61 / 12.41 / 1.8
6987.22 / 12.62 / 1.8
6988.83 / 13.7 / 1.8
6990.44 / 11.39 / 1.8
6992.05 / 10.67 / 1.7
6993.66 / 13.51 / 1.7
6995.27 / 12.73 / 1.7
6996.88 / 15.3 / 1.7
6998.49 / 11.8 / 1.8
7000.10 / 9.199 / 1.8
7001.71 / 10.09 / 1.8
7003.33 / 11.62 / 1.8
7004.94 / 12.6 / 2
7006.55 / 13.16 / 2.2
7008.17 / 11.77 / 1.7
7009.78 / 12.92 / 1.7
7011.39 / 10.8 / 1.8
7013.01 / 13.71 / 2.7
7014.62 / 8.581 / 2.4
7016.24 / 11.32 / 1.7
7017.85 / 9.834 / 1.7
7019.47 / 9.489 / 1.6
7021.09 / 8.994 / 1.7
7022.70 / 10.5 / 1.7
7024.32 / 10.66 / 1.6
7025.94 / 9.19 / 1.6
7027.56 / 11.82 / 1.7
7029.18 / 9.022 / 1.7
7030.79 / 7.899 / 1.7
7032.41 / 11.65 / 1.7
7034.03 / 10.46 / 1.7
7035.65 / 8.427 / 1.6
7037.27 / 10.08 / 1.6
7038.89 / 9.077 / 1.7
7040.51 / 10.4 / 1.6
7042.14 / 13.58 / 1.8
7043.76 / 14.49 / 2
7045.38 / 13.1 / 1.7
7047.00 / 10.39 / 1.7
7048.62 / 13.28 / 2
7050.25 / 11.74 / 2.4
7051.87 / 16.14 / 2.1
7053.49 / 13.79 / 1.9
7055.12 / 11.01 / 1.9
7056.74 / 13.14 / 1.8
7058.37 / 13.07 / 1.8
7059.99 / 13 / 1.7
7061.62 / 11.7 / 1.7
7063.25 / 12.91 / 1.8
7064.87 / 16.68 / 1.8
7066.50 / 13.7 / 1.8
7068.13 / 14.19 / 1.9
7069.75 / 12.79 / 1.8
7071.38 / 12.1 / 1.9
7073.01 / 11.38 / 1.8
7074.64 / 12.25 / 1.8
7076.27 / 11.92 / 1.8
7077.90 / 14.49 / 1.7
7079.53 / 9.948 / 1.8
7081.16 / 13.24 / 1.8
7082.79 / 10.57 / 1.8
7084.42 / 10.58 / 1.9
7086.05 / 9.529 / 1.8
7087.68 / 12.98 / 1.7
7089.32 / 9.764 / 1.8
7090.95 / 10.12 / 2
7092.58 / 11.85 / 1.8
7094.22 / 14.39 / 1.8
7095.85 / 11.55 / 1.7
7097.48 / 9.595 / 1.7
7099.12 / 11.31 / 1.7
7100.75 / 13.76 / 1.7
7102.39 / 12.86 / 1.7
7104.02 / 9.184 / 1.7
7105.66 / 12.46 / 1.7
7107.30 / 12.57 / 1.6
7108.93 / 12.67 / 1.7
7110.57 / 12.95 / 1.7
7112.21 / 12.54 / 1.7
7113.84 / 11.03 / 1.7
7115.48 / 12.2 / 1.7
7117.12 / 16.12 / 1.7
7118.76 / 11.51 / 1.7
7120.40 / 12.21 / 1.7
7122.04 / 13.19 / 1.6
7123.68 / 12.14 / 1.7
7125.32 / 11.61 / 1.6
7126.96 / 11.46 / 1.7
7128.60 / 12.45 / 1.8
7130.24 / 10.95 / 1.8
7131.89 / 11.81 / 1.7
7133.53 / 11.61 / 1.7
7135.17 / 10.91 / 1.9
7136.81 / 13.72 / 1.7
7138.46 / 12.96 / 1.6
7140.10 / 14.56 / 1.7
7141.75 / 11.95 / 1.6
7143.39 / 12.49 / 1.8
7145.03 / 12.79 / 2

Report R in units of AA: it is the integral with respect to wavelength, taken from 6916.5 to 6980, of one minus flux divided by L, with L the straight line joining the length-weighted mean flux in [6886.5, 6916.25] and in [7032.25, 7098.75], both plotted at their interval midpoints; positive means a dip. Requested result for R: 9.1 AA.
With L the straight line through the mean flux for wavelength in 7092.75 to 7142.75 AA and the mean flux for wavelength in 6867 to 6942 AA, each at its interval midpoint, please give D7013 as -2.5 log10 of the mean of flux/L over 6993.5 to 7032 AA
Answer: 0.11 mag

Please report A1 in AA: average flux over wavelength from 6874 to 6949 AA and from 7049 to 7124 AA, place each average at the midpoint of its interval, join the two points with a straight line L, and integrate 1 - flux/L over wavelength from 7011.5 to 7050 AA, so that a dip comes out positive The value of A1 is 4.9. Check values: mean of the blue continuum 12.1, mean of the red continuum 12.4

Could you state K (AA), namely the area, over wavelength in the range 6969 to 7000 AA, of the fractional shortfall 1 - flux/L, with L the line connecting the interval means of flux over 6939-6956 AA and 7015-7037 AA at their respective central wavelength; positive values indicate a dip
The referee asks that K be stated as -4.89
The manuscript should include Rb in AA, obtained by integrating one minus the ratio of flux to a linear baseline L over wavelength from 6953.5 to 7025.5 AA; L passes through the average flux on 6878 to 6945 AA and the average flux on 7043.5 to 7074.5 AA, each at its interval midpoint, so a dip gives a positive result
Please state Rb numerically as 7.3 AA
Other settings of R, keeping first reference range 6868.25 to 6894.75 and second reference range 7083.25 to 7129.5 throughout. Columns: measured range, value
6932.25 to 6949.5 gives 0.9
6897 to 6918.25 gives 0.4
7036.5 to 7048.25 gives 0.6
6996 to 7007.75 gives 0.4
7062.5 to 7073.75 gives -1.2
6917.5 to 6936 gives 3.0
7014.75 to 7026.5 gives 2.3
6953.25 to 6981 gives 4.3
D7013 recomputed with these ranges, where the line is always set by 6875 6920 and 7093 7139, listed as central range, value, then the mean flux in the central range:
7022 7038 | 0.23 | 9.97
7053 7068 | -0.08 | 13.2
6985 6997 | -0.02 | 12.7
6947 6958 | 0.17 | 10.6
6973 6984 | -0.04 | 13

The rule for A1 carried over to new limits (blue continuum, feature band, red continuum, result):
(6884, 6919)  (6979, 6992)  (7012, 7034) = -2.6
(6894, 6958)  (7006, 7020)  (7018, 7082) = 0.5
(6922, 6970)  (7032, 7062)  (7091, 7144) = -0.9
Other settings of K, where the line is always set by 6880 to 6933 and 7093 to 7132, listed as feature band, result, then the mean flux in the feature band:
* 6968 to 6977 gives 1.54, 10.1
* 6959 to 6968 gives 1.39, 10.3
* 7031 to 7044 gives 1.56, 10.7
